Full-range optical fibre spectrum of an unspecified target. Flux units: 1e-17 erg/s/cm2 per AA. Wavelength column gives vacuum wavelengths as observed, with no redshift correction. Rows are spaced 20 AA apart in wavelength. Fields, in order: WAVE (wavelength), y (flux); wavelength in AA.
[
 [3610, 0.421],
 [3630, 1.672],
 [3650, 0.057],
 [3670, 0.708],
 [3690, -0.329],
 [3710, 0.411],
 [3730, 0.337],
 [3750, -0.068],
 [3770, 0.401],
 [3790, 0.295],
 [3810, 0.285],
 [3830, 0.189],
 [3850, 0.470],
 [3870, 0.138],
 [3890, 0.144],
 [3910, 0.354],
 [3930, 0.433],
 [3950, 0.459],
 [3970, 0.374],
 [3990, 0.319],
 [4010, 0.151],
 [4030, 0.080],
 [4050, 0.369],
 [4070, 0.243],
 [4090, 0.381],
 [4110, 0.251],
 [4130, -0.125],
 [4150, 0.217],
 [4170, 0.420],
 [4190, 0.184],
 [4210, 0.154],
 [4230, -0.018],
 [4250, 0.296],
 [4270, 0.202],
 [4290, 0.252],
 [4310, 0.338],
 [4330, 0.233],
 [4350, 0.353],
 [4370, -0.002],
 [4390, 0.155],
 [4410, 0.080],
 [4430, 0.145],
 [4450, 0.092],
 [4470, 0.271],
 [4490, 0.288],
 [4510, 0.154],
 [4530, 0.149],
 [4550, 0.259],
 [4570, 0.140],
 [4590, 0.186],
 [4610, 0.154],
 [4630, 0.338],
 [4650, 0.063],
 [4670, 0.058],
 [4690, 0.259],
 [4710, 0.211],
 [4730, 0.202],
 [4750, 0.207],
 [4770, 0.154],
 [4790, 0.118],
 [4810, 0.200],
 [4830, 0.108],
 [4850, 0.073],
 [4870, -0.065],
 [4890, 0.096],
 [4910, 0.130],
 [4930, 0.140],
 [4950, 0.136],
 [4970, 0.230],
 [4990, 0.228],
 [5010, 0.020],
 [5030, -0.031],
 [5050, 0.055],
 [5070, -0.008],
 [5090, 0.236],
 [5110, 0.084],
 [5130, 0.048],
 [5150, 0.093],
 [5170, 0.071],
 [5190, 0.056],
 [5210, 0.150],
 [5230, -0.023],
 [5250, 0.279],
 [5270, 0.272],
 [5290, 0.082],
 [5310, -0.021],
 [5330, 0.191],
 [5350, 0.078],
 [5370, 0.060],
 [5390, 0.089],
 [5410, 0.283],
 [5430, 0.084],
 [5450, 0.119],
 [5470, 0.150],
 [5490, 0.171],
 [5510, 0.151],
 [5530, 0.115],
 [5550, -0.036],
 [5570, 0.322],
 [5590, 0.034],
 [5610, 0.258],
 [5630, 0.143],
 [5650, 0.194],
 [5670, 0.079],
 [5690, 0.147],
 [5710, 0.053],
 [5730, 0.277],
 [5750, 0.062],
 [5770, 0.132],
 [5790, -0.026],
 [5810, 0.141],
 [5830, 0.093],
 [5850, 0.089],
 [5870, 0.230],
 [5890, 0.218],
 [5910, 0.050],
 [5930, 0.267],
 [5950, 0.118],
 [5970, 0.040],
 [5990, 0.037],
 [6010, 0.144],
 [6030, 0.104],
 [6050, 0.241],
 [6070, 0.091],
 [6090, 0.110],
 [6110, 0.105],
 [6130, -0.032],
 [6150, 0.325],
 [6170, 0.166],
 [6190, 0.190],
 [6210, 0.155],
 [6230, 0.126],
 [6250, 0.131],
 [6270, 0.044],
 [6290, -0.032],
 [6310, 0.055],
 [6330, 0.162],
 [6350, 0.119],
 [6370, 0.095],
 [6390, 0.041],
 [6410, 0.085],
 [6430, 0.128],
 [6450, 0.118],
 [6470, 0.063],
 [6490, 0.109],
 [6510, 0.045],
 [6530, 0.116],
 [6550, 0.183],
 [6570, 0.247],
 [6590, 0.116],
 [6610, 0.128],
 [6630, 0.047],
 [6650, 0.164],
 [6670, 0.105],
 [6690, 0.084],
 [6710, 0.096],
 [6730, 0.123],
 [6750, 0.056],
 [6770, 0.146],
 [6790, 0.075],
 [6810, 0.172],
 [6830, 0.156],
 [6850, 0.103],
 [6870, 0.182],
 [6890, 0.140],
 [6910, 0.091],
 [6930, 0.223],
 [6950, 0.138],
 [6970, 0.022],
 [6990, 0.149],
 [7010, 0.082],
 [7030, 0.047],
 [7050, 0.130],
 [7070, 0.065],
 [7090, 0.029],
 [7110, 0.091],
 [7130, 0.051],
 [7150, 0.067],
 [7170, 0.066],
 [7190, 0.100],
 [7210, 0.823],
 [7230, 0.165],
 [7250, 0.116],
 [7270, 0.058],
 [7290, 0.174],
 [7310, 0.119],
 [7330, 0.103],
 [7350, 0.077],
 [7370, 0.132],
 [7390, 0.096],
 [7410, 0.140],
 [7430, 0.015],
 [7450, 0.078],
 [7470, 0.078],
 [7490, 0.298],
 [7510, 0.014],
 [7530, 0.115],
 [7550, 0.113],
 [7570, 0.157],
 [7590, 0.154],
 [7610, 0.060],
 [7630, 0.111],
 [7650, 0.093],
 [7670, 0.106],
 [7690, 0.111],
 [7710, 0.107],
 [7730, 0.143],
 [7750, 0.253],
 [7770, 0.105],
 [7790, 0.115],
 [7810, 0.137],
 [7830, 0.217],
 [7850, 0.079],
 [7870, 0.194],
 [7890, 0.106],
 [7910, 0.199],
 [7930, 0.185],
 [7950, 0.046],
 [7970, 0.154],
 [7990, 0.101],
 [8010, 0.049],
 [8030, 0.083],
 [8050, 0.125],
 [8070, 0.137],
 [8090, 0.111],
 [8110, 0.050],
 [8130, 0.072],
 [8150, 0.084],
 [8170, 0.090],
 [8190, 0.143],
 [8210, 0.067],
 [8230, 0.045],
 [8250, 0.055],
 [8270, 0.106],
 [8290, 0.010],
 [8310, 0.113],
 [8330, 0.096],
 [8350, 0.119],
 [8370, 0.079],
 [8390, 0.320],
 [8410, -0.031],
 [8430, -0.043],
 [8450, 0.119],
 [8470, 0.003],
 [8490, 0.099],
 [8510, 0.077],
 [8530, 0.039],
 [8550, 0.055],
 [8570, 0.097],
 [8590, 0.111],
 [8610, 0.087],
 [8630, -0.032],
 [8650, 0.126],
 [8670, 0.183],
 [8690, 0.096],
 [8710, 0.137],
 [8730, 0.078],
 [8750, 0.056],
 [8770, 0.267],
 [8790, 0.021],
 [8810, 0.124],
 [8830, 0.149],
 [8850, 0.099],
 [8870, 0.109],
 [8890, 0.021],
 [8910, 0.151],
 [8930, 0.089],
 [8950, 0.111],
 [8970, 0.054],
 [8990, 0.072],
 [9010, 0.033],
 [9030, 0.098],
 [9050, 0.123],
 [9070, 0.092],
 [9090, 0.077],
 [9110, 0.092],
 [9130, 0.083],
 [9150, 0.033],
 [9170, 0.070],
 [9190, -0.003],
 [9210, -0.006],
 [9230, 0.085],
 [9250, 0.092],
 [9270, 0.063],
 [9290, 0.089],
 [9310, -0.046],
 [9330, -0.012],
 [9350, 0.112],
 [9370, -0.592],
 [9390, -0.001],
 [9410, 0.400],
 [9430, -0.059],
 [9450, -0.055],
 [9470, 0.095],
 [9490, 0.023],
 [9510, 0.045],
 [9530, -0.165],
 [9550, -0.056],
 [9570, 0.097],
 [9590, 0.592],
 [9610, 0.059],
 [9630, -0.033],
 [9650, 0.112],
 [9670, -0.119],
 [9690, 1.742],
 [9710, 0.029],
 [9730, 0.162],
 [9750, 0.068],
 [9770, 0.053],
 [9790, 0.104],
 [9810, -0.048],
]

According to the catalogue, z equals 0.934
